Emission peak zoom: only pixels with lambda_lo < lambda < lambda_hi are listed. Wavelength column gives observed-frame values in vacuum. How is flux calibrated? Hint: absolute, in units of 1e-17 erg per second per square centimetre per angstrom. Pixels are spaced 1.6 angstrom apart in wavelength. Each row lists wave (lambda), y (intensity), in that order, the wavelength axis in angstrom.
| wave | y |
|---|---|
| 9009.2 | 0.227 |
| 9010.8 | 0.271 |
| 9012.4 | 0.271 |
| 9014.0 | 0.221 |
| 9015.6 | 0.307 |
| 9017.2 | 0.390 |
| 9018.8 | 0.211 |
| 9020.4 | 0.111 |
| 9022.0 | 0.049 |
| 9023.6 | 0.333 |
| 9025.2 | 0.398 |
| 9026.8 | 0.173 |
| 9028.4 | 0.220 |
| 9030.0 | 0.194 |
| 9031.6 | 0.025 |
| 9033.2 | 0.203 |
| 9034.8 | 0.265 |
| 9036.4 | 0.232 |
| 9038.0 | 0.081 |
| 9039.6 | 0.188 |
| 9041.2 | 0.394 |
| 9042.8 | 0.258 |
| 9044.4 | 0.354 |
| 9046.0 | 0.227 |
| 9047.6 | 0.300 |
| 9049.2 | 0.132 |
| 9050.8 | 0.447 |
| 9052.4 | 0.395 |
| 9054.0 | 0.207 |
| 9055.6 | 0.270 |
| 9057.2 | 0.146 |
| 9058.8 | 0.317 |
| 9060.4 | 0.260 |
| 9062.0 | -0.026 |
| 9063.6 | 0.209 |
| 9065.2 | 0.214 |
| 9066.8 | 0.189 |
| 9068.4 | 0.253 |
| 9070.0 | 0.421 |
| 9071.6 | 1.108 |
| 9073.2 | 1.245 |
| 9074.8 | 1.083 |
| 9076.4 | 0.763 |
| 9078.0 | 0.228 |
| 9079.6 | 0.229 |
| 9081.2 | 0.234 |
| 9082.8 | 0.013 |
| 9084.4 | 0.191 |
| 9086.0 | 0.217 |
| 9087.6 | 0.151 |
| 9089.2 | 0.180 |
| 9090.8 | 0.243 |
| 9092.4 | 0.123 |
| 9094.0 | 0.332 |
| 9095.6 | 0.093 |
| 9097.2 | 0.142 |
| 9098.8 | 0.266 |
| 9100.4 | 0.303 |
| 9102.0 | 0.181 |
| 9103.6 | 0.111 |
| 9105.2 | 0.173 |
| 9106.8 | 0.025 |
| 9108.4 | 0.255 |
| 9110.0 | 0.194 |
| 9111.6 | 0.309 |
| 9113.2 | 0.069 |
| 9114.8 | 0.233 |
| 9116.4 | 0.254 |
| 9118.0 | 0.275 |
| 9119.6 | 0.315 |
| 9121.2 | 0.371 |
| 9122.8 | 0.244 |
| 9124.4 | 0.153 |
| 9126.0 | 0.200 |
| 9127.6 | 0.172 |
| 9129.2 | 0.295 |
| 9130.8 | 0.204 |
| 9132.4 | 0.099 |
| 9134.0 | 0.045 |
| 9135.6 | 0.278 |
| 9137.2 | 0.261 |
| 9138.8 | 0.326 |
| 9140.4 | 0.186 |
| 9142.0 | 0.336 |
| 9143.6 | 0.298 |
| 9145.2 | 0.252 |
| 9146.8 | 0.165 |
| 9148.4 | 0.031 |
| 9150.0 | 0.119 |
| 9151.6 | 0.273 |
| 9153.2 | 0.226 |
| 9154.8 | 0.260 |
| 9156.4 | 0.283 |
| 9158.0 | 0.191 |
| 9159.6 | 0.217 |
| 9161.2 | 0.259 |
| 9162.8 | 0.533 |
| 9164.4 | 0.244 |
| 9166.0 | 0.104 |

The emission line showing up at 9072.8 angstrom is H-beta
